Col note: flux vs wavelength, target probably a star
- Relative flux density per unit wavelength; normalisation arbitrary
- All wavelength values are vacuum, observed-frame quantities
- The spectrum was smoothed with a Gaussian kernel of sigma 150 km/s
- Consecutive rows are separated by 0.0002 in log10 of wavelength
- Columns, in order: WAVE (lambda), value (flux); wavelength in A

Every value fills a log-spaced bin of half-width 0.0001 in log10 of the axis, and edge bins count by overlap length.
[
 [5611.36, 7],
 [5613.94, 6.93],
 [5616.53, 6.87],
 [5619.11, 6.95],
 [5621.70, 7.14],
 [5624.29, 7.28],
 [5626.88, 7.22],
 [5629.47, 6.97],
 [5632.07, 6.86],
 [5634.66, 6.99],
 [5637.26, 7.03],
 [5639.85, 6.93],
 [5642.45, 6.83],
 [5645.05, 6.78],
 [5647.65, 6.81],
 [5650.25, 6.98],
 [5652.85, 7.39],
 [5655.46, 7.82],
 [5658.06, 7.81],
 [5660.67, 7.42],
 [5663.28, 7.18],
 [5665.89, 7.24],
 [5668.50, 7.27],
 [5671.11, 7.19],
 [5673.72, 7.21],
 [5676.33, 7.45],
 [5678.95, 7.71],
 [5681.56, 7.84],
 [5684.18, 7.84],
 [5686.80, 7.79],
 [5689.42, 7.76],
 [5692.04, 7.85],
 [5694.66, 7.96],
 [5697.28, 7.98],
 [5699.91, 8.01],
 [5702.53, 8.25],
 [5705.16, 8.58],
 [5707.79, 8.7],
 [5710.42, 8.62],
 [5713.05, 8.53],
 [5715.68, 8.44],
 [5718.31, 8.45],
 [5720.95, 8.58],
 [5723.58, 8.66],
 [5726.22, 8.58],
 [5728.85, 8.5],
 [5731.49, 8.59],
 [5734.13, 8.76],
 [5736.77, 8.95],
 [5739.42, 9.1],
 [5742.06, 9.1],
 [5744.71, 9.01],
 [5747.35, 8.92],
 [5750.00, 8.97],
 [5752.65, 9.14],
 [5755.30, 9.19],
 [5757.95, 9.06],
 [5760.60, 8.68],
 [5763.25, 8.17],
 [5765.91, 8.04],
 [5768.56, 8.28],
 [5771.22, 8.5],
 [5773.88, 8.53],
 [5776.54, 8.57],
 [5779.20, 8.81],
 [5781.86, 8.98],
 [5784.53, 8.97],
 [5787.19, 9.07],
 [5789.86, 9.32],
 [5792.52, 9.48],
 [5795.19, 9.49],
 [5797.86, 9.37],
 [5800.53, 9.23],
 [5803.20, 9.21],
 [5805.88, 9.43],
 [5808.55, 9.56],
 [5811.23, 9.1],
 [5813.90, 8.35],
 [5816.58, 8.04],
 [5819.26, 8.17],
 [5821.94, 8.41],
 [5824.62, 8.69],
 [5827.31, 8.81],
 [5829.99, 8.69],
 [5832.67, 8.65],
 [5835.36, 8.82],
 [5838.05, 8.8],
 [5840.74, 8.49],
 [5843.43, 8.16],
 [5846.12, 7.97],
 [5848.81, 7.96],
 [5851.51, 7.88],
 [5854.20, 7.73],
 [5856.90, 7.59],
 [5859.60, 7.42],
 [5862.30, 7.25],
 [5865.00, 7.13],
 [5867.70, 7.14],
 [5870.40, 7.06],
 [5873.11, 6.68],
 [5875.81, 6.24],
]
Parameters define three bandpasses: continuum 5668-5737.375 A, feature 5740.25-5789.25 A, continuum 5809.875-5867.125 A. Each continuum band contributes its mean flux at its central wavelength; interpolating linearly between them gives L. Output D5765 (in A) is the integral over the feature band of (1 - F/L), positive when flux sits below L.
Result -3.7 A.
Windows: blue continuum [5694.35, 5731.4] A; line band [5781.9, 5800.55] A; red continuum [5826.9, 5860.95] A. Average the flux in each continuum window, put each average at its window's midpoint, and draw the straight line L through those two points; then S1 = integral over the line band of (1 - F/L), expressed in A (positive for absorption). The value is -2.1 A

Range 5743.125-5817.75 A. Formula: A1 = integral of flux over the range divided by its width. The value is 8.91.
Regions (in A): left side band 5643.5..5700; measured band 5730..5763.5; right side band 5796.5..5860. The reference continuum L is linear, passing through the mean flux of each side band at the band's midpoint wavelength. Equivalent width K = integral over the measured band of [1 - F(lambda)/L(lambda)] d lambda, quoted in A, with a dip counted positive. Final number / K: -3.9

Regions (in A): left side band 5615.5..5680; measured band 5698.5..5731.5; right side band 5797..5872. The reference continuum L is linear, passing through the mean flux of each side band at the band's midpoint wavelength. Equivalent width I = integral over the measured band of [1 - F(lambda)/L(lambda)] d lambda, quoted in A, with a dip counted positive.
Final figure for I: -4.0 A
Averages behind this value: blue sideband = 7.17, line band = 8.49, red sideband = 8.31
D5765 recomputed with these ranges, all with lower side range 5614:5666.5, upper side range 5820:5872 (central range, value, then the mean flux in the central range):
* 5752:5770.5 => -2.4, 8.63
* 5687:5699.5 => -0.9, 7.89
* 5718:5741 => -3.6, 8.7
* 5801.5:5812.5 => -2.1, 9.32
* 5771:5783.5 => -1.6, 8.7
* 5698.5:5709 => -1.4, 8.37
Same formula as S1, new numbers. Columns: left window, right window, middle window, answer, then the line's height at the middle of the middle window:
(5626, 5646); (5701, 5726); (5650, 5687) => 0.6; 7.61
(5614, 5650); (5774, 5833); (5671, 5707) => -1.1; 7.62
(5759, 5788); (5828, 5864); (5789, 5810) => -2.4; 8.42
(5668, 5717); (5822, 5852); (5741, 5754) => -1.4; 8.15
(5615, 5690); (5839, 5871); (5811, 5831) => -2.3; 7.61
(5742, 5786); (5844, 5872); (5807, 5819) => -0.9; 8.11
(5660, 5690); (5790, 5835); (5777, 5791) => -0.6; 8.63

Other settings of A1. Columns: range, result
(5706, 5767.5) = 8.73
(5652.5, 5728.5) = 7.95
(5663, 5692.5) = 7.53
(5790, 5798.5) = 9.44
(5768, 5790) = 8.77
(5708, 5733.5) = 8.56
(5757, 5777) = 8.46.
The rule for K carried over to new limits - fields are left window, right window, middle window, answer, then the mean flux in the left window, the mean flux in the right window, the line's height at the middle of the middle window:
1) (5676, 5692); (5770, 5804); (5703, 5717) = -0.8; 7.76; 9.04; 8.08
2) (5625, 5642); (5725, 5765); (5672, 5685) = 0.3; 7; 8.84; 7.74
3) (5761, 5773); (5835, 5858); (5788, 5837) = -4.4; 8.29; 8.13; 8.2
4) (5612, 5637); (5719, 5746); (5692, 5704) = 0.3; 7.02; 8.77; 8.21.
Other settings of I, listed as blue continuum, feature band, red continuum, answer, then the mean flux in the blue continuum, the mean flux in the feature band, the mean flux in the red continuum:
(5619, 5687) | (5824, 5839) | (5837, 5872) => -2.1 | 7.25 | 8.74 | 7.72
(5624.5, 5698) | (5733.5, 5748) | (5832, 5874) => -2.8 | 7.36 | 8.99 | 7.79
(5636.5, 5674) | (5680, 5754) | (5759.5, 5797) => -4.5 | 7.2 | 8.48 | 8.79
